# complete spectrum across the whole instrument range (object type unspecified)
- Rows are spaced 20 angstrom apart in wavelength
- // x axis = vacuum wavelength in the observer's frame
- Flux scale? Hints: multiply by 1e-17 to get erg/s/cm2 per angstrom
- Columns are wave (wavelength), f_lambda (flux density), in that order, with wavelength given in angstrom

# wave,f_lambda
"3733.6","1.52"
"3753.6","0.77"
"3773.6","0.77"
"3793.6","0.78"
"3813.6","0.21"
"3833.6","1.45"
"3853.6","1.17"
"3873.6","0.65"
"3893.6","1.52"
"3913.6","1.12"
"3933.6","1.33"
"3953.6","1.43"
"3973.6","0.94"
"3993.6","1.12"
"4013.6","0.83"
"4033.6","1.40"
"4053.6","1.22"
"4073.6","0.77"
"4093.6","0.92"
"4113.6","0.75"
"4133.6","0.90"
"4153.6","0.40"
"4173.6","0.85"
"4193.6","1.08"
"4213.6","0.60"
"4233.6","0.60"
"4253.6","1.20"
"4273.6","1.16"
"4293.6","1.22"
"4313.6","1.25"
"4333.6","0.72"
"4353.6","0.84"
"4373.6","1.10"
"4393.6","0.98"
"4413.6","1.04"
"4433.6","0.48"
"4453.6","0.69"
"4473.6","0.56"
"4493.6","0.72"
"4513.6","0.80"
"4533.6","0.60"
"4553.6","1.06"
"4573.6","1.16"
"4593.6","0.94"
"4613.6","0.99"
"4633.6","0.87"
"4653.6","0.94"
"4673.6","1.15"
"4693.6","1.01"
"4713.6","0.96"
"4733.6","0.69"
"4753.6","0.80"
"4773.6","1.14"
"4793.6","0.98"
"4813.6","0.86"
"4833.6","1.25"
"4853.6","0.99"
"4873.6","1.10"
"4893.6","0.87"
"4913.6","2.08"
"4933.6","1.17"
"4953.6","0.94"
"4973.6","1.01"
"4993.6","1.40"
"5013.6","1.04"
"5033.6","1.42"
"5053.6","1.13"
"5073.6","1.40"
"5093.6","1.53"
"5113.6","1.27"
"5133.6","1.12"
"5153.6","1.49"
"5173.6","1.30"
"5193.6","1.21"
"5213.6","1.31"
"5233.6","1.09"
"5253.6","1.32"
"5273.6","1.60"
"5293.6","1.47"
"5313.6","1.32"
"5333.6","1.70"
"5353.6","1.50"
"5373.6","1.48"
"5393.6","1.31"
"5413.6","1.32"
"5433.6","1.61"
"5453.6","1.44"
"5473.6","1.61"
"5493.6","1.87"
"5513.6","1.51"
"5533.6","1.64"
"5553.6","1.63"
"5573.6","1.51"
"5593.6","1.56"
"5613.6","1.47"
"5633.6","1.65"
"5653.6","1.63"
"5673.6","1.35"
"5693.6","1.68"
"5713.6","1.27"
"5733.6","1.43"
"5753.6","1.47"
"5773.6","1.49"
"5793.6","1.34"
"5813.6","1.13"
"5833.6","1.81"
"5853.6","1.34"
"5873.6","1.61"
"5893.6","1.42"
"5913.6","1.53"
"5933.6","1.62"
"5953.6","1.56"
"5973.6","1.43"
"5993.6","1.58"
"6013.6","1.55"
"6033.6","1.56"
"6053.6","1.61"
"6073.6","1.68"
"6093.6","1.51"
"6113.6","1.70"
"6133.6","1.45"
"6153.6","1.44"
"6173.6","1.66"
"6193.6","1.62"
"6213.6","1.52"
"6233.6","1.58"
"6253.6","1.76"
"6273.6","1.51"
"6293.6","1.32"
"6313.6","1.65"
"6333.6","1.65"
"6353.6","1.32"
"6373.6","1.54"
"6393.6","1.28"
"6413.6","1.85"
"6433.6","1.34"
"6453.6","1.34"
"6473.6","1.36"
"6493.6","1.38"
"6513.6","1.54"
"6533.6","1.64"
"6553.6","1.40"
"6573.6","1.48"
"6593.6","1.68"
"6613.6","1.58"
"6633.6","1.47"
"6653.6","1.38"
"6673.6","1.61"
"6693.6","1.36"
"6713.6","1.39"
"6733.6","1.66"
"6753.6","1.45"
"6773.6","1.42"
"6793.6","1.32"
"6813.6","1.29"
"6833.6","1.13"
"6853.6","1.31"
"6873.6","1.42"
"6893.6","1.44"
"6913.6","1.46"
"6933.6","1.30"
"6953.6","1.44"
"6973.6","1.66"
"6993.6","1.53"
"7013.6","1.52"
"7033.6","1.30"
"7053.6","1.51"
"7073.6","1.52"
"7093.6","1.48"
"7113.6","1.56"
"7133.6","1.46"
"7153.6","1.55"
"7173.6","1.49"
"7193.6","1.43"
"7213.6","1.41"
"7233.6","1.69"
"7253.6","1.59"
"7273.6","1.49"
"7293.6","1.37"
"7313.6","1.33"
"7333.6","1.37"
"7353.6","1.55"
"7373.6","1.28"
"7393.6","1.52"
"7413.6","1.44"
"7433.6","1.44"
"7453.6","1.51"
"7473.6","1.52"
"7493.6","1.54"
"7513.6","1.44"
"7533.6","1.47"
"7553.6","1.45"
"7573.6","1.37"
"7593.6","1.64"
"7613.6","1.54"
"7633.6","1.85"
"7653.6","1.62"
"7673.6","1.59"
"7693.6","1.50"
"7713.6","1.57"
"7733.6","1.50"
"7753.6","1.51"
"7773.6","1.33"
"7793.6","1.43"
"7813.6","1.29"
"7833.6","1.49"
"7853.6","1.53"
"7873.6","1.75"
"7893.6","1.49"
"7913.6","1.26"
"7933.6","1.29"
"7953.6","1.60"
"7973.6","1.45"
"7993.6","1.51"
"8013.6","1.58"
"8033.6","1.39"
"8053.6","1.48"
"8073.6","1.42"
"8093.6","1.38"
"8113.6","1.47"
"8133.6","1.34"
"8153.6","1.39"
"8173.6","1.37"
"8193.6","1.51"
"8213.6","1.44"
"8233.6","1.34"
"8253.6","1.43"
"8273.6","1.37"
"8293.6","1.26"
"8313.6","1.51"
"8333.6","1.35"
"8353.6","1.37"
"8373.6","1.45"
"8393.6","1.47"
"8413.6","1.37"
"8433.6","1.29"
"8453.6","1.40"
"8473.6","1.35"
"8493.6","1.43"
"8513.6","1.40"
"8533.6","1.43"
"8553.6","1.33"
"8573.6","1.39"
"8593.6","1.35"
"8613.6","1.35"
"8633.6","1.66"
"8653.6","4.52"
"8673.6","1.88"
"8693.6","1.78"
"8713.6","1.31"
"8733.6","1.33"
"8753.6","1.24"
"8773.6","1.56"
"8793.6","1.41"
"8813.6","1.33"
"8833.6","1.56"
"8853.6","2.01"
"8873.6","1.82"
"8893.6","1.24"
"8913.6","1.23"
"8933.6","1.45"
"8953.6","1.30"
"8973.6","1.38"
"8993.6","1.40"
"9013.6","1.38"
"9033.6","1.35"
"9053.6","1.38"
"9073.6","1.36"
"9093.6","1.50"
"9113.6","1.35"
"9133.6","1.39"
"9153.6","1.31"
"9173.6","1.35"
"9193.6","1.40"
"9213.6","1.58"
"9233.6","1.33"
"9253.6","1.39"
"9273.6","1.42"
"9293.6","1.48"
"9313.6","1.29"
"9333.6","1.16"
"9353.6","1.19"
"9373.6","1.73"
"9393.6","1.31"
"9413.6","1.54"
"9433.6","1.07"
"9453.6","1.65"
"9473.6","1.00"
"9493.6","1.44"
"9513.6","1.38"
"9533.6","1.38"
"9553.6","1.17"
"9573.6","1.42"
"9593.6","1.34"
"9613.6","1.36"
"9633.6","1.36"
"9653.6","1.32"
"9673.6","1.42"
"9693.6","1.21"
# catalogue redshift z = 0.318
